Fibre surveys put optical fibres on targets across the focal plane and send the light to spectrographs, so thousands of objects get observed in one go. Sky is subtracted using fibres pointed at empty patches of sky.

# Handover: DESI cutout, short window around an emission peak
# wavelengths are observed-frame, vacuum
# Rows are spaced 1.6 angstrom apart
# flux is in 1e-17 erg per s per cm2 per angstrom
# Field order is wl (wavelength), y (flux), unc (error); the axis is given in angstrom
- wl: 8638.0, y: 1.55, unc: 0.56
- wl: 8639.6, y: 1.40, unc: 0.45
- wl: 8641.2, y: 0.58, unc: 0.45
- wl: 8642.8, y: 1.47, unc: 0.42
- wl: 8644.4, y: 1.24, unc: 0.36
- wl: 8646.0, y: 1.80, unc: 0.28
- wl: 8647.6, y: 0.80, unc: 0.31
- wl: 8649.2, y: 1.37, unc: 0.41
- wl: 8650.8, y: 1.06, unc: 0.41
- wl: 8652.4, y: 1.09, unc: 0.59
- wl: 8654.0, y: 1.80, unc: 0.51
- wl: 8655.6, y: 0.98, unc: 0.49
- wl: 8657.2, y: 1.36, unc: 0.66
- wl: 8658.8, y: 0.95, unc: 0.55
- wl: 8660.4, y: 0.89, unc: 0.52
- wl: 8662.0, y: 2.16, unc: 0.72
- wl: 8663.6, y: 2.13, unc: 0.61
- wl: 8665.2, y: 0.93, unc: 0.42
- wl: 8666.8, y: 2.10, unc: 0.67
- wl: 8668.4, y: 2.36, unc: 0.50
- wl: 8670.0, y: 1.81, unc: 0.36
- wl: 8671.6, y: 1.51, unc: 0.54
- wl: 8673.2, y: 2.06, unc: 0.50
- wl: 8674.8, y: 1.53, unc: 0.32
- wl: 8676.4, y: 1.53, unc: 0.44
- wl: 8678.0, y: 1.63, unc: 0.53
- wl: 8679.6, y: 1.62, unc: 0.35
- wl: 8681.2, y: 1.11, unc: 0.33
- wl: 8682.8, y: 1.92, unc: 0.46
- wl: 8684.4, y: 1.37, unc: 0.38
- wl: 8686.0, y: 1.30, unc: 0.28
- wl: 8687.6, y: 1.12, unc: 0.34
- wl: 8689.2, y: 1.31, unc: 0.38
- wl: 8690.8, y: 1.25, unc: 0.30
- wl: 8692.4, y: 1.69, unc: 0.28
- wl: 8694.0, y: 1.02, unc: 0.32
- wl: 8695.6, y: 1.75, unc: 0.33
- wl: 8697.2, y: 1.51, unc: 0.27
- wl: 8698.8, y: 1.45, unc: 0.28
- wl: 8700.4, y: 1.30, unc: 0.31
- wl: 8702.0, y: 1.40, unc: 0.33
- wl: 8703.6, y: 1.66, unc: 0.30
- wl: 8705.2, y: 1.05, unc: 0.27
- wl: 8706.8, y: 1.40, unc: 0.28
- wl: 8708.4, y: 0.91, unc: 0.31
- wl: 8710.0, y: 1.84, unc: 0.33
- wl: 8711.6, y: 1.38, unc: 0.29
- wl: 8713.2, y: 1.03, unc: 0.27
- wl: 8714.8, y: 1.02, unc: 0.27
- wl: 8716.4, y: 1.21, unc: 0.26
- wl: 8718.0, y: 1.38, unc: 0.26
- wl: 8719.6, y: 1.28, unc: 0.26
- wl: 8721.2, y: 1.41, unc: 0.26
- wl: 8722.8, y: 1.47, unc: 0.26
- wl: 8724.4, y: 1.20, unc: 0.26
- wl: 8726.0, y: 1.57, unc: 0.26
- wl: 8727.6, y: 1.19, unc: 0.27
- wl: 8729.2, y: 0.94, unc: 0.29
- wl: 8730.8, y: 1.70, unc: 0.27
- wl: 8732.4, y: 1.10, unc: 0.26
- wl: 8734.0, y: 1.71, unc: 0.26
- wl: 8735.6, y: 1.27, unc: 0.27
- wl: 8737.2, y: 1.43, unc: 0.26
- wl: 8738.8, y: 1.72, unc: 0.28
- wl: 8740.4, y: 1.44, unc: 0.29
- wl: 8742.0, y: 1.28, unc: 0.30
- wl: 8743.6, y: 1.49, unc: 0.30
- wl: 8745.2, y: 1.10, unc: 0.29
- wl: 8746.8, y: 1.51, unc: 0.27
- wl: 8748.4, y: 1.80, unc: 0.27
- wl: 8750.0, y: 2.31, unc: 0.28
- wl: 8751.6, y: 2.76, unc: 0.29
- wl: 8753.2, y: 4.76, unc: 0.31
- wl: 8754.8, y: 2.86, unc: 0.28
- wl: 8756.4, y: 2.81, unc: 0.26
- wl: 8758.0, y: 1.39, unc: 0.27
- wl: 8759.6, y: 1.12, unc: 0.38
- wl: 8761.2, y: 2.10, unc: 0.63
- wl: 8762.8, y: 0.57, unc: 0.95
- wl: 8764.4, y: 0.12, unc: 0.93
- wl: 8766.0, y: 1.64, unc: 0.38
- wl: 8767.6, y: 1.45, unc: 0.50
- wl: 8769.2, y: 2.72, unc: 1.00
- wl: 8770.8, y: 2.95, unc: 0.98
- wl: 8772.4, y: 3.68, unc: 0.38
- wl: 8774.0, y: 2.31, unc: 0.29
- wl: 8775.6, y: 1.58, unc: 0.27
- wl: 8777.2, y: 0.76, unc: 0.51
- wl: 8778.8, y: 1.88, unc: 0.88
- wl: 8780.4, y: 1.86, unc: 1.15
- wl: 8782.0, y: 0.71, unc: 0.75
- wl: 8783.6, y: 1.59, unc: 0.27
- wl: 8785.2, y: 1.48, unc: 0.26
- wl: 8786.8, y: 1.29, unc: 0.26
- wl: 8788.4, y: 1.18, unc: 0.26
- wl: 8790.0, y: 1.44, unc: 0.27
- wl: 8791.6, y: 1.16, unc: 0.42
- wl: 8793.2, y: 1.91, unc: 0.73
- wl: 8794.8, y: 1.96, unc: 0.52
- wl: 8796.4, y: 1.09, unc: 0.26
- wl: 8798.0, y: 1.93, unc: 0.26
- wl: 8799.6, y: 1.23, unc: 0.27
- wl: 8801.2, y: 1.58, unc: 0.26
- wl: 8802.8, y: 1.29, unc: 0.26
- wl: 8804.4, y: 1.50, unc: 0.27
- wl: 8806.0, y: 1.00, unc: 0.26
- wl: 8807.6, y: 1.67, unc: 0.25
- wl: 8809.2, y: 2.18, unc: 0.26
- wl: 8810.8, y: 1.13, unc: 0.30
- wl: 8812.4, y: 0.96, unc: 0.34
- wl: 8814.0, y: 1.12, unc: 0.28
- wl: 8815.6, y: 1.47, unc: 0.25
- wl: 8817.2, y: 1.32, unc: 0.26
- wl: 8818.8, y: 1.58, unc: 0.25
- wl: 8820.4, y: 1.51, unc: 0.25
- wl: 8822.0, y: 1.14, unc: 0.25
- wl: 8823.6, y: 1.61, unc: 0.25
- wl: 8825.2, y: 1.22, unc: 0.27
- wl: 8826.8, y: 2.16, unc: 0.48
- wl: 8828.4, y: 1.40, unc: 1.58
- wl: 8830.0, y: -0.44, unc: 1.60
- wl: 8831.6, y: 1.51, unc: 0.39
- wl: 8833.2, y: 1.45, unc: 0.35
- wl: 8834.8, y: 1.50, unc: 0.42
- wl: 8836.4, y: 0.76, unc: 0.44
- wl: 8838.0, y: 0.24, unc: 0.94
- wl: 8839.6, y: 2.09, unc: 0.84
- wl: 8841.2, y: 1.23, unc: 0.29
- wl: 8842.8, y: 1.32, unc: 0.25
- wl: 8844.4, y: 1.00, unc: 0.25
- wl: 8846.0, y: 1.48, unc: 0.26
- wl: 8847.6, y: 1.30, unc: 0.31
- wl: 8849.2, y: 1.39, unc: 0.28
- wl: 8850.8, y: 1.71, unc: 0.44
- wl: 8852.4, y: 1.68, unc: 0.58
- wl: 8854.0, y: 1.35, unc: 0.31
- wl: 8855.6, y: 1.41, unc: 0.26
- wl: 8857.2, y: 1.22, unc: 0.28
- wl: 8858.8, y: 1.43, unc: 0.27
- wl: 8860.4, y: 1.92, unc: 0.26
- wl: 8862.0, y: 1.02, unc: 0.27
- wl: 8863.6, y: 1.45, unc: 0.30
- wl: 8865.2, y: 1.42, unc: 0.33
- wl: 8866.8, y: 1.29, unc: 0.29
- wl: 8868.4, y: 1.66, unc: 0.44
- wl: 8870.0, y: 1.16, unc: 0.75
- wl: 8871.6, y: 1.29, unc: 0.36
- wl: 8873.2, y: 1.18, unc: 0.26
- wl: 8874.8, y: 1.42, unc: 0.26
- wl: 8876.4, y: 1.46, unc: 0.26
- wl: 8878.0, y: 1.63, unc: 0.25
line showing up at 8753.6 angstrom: [S II] 6716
